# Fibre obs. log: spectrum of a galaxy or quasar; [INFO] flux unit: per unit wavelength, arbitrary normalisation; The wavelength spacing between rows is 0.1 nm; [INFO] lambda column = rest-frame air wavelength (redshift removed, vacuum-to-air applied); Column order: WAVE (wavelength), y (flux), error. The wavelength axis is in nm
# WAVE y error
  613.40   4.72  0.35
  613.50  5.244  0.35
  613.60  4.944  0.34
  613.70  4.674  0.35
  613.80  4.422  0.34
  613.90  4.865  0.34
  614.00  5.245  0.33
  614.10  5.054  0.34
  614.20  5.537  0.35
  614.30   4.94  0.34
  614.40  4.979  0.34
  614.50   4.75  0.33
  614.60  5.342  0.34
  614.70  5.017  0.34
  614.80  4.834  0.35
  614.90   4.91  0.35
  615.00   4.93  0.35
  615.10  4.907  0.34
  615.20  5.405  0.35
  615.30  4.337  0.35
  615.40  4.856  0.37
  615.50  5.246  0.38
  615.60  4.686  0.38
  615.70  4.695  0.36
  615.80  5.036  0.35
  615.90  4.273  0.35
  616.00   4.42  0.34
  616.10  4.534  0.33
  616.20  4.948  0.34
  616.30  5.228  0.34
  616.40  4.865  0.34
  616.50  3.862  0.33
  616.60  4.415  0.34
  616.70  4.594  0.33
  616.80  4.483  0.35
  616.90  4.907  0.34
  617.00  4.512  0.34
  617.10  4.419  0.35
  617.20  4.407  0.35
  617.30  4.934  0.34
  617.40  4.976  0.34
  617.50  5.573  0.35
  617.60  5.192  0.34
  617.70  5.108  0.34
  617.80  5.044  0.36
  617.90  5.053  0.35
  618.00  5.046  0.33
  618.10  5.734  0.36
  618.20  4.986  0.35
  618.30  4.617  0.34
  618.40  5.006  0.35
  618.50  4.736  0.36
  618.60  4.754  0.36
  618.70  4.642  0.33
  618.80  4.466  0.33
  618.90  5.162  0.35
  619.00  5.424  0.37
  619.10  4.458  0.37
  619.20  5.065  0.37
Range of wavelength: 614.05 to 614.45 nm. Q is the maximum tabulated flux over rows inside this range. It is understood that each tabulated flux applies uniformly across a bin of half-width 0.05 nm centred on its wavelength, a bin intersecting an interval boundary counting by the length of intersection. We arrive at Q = 5.537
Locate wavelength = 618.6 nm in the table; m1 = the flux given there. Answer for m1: 4.754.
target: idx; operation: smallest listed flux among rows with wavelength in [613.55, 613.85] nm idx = 4.422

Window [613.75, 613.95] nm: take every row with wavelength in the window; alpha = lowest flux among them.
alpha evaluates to 4.422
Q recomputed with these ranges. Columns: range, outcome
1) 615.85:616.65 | 5.228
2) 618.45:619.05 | 5.424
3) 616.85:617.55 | 5.573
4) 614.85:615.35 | 5.405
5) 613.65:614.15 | 5.245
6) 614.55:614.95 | 5.342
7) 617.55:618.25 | 5.734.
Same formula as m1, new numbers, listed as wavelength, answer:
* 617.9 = 5.053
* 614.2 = 5.537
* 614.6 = 5.342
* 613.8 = 4.422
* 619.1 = 4.458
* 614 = 5.245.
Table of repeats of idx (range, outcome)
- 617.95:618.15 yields 5.046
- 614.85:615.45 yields 4.337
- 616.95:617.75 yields 4.407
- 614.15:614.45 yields 4.94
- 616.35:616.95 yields 3.862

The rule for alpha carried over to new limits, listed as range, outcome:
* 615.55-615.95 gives 4.273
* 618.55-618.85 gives 4.466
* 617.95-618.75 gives 4.617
